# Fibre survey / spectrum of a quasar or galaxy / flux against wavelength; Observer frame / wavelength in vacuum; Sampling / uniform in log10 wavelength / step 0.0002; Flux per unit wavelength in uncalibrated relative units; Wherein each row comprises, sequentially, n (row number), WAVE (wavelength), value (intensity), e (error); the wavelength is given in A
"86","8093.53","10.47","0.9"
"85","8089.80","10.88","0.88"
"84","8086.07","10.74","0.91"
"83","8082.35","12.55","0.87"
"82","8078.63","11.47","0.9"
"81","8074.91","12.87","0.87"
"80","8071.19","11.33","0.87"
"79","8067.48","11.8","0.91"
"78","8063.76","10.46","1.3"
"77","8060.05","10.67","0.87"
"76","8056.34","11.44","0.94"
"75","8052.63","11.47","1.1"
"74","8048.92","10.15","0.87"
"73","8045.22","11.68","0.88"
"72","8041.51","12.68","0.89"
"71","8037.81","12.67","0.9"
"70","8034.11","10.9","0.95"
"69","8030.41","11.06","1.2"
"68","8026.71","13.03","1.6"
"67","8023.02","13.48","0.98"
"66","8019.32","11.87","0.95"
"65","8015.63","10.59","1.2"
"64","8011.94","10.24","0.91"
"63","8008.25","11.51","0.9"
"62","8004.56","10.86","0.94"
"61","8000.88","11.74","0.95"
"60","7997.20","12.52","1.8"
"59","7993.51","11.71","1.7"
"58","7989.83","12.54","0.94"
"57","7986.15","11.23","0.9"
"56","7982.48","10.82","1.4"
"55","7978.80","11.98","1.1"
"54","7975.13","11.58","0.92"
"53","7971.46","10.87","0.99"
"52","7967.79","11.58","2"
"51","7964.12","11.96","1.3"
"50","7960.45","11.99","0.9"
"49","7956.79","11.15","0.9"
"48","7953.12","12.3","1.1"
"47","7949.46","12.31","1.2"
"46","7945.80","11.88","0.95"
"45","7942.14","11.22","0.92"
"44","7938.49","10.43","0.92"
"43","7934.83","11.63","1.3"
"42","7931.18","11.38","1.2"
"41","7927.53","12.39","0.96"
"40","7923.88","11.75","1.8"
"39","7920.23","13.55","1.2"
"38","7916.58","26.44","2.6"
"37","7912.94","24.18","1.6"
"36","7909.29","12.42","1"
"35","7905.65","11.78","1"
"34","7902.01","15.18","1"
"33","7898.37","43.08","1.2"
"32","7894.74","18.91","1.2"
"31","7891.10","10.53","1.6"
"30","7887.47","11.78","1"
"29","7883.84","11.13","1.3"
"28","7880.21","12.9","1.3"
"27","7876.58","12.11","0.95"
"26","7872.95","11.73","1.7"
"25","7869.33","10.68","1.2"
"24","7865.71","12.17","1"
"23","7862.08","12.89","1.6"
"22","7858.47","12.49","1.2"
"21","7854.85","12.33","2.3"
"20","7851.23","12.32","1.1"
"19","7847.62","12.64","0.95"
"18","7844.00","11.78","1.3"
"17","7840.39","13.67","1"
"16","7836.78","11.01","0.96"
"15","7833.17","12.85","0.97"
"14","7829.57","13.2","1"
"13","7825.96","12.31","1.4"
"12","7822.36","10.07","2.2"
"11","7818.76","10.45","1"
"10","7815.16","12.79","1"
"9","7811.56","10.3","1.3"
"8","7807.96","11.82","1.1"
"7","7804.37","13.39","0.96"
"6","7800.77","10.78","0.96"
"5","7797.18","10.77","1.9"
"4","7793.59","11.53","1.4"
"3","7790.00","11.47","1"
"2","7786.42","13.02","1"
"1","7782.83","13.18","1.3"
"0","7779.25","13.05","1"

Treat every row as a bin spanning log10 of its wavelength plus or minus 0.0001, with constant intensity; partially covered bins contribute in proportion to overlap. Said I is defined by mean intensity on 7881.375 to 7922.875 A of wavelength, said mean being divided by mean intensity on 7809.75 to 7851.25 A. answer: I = 1.50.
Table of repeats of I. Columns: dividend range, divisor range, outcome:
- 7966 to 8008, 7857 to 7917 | 0.74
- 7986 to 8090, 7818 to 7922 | 0.81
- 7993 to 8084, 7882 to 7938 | 0.71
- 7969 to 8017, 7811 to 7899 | 0.87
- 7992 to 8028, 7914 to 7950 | 0.87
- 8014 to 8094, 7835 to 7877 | 0.95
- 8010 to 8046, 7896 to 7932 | 0.64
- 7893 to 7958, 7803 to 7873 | 1.30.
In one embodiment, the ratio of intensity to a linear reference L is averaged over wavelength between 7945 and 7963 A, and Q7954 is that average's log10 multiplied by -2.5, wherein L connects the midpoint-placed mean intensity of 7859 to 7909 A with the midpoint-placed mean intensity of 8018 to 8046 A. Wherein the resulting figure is 0.14 mag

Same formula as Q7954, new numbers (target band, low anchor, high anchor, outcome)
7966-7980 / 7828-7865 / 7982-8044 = 0.041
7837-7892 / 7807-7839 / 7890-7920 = 0.289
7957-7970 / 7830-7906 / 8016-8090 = 0.095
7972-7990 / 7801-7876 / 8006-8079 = 0.019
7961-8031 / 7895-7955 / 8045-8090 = 0.164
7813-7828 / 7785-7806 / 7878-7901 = 0.175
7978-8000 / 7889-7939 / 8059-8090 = 0.210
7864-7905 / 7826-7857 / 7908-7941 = -0.118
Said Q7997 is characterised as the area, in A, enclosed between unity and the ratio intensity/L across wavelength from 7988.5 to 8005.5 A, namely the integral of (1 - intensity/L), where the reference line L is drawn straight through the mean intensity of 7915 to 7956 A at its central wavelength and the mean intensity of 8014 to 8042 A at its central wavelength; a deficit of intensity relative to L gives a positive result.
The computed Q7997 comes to 0.6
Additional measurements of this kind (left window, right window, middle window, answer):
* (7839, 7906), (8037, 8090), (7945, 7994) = 4.47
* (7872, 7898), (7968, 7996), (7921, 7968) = 3.45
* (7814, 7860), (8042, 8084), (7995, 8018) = 0.75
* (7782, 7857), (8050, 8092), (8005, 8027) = -0.23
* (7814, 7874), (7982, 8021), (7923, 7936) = -0.07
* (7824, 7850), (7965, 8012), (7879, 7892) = 0.62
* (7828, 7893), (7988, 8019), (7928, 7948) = 0.64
